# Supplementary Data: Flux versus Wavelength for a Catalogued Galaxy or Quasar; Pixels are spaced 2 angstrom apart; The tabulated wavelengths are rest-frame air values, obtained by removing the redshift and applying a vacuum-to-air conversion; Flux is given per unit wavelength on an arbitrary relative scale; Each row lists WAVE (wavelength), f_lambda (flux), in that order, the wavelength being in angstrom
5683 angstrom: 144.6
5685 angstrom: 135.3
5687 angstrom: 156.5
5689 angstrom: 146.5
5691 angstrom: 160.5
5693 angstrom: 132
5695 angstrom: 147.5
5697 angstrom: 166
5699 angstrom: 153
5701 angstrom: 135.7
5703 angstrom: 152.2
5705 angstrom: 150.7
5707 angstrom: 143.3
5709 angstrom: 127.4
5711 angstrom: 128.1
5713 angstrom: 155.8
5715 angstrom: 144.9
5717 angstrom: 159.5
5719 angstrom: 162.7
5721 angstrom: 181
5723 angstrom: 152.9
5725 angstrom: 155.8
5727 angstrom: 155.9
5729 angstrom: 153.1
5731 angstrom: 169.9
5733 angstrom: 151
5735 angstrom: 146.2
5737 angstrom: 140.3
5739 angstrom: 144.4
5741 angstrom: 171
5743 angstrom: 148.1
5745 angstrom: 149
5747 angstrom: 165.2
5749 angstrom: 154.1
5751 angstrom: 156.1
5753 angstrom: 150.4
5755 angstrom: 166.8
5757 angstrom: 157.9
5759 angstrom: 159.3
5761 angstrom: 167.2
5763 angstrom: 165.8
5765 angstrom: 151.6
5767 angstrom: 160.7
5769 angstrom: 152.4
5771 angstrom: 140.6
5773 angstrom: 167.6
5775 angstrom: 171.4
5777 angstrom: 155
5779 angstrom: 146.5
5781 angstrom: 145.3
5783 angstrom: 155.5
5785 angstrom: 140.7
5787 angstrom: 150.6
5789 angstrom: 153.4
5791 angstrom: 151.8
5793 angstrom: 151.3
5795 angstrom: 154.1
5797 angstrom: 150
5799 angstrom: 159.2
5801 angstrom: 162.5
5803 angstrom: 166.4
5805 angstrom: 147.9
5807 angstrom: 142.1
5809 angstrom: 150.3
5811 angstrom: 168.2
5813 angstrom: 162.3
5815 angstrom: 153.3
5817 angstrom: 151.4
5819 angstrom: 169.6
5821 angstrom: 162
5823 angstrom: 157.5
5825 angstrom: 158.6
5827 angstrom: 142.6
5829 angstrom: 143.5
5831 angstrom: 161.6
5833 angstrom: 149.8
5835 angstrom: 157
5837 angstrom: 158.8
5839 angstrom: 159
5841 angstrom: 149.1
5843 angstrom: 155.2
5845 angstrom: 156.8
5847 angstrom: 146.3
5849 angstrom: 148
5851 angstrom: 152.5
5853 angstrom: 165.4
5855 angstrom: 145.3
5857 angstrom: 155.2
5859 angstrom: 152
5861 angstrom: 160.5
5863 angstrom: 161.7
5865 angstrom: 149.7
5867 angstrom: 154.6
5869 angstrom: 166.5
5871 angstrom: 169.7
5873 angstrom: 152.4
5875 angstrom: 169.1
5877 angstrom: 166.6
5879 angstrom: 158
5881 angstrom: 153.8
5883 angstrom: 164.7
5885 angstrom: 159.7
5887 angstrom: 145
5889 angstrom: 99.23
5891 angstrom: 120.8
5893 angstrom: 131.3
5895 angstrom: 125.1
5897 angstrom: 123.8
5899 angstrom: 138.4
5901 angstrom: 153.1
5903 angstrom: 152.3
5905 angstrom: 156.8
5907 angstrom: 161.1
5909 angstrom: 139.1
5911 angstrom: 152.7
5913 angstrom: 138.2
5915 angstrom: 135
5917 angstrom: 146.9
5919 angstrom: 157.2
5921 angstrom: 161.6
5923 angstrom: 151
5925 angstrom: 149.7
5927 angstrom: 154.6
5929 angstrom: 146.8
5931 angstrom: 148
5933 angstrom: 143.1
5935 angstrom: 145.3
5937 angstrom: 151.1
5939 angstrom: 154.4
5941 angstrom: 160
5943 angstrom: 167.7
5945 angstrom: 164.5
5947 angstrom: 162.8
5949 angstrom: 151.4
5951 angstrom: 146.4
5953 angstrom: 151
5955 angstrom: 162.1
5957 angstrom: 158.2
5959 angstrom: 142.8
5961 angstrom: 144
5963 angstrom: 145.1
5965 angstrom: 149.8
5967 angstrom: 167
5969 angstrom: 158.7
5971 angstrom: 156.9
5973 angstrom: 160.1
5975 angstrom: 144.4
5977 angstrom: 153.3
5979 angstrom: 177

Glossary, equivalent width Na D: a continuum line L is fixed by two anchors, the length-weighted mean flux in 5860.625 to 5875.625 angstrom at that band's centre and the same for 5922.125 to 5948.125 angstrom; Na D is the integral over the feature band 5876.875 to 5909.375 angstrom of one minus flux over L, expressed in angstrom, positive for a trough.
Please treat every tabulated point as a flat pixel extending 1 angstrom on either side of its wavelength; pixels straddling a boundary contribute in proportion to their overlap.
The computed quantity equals 2.95 angstrom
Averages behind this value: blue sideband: 160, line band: 144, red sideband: 154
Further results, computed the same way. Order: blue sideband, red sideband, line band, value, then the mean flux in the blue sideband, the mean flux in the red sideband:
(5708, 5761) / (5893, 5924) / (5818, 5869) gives -2.1 angstrom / 154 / 146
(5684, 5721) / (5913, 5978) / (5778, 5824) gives -1.3 angstrom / 149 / 153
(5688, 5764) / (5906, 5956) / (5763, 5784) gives -0.3 angstrom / 153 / 152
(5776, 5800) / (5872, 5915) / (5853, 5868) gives -0.8 angstrom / 151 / 146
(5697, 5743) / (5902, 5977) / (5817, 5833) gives -0.4 angstrom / 152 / 152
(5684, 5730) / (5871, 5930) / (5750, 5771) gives -1.2 angstrom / 150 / 147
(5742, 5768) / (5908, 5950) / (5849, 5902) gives 1.3 angstrom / 158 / 151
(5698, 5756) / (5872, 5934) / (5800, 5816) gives -0.7 angstrom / 153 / 147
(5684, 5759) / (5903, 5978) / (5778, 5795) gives 0.3 angstrom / 152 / 152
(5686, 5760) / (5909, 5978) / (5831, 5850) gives -0.2 angstrom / 153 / 152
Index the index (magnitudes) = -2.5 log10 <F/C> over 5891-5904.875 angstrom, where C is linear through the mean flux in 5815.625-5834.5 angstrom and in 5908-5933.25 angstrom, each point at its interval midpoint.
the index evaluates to 0.09 mag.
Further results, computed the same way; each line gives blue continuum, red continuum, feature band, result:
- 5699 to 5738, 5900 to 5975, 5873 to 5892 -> 0.02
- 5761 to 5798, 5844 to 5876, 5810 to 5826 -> -0.04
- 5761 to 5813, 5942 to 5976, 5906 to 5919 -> 0.06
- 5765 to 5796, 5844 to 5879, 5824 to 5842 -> 0.02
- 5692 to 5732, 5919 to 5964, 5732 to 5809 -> -0.02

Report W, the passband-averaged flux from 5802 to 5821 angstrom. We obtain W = 157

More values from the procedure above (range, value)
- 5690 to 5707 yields 149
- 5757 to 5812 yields 155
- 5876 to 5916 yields 144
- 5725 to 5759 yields 155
